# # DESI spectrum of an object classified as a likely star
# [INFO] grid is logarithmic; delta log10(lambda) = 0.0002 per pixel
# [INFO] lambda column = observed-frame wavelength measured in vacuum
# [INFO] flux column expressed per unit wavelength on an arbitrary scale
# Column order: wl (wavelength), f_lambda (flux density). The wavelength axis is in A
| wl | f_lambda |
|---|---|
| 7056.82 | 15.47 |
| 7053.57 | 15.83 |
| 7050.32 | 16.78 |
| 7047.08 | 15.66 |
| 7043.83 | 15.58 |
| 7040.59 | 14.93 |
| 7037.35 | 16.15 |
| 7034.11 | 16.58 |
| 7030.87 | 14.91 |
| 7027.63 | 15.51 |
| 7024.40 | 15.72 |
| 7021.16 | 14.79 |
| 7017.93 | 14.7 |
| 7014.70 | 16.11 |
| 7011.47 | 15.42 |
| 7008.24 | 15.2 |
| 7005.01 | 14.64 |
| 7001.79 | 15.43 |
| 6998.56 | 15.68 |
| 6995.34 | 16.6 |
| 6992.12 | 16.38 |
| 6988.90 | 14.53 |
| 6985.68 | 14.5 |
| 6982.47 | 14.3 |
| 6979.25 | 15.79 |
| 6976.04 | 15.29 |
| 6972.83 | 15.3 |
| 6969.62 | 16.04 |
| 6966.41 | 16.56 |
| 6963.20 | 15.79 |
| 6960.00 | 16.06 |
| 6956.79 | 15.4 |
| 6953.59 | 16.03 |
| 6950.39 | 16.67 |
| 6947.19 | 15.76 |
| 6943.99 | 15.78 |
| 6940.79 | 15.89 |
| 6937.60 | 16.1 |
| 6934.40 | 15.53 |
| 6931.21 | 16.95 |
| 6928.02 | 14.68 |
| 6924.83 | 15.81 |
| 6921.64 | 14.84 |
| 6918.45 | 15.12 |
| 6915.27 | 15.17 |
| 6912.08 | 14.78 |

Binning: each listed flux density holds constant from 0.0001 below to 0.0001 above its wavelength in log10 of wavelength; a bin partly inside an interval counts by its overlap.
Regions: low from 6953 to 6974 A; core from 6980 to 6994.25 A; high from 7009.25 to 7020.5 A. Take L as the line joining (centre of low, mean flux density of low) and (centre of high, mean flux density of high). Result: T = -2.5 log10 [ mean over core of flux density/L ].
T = 0.04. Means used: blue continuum 15.9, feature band 15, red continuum 15.3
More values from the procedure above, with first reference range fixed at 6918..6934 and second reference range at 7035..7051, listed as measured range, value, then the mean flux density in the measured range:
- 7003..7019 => 0.03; 15.2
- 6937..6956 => -0.03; 16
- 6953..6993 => 0.01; 15.5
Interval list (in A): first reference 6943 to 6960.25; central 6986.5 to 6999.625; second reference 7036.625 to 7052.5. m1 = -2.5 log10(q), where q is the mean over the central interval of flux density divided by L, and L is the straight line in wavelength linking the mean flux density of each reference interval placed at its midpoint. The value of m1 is 0.01 mag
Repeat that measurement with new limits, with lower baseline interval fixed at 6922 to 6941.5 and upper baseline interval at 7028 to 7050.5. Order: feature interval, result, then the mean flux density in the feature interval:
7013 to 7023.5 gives 0.03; 15.2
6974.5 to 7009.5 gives 0.03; 15.3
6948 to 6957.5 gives -0.02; 16.1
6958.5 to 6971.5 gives -0.02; 16.1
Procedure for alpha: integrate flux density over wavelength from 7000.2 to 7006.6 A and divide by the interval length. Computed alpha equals 15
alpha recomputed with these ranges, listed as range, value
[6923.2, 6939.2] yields 15.8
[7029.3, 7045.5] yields 15.6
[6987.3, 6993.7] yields 15.5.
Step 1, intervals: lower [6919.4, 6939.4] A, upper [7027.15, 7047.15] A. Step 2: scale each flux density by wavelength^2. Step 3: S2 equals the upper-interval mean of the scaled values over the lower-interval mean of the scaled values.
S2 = 1.03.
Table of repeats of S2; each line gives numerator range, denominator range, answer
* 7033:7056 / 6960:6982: 1.03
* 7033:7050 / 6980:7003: 1.05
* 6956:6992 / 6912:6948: 1.01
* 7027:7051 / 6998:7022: 1.04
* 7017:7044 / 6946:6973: 0.99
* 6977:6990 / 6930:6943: 0.93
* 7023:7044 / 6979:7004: 1.03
